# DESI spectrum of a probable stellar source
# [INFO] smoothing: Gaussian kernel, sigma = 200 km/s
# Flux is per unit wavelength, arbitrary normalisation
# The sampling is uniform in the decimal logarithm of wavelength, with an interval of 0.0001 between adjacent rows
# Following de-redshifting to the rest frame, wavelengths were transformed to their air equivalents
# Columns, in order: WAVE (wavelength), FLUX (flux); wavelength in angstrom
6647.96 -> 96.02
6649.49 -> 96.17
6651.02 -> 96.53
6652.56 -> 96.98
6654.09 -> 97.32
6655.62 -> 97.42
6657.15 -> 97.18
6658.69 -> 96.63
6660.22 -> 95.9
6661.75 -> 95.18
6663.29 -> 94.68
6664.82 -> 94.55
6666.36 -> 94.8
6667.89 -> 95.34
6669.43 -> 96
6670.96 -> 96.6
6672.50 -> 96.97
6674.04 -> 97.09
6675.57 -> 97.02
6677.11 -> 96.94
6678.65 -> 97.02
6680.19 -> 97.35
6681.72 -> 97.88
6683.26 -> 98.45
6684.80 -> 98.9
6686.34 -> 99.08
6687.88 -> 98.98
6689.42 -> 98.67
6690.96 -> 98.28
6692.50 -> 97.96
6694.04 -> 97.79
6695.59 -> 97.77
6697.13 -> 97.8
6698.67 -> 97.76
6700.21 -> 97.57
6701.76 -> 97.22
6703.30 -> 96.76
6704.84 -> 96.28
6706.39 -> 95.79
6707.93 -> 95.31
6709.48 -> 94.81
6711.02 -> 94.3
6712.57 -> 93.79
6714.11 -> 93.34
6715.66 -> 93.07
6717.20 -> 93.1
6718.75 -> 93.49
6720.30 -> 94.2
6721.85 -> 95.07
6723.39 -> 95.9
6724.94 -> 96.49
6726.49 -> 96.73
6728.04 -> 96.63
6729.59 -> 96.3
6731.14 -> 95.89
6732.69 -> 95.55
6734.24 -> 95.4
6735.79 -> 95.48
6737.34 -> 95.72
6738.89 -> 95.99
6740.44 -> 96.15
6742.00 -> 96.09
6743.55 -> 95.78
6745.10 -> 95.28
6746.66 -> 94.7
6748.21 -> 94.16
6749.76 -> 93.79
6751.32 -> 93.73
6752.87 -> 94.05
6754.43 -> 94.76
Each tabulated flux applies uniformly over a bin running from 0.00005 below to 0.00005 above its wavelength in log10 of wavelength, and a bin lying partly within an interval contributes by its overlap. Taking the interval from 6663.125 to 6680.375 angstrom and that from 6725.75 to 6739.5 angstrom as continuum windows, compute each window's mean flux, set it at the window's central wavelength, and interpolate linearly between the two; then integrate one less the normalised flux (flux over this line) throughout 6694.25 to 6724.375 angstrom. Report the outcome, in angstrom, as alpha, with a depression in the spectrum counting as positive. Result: 0.18 angstrom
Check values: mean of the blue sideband 96.2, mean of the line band 95.5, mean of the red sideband 96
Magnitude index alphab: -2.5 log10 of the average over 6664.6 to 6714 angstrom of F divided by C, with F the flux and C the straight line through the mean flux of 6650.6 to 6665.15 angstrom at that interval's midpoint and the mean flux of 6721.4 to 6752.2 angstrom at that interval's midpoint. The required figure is -0.01 mag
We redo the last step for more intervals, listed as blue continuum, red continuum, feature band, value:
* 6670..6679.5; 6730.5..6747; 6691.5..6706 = -0.01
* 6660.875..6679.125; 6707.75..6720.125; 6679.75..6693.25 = -0.04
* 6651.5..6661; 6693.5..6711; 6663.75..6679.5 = 0.01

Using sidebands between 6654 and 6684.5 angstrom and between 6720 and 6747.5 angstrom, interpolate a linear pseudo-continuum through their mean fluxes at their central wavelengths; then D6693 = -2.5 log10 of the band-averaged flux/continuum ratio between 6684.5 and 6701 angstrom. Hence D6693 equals -0.02 mag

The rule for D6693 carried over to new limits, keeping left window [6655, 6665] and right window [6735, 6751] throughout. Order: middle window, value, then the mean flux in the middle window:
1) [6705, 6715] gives 0.01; 94.6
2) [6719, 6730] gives 0.00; 95.8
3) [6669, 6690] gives -0.02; 97.7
